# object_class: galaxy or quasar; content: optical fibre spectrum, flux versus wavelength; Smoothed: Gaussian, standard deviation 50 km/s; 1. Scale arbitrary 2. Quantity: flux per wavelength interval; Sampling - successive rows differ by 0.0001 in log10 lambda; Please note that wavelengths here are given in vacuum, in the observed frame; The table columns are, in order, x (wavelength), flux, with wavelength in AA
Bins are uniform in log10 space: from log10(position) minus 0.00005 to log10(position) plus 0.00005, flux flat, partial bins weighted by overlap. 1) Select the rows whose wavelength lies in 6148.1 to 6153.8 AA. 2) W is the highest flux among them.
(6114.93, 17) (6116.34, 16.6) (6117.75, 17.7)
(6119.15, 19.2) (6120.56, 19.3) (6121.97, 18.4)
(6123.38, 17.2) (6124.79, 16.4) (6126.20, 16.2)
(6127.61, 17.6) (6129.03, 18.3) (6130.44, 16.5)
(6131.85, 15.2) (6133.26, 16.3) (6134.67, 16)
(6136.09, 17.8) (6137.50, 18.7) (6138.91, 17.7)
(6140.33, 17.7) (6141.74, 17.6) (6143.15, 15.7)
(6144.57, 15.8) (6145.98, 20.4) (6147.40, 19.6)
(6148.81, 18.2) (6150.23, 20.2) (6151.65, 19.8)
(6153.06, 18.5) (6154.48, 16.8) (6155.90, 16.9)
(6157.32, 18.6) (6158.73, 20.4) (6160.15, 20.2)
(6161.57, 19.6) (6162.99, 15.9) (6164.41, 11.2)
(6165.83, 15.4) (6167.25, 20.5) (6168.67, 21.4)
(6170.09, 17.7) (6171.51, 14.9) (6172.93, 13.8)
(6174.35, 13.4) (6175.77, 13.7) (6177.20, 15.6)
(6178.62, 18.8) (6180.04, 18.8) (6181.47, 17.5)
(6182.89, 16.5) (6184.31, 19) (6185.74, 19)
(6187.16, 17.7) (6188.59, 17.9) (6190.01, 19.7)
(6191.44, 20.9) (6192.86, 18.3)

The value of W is 20.2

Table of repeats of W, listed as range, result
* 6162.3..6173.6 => 21.4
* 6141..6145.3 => 17.6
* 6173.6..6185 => 19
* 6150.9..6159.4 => 20.4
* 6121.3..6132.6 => 18.4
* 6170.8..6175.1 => 14.9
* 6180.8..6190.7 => 19.7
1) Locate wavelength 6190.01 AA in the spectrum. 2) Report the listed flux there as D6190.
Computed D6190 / 19.7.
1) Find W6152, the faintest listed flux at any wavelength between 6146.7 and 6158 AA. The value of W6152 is 16.8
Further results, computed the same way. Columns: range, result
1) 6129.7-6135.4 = 15.2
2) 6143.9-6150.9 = 15.8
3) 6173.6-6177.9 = 13.4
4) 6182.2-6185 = 16.5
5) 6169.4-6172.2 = 14.9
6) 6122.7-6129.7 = 16.2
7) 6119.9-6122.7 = 18.4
